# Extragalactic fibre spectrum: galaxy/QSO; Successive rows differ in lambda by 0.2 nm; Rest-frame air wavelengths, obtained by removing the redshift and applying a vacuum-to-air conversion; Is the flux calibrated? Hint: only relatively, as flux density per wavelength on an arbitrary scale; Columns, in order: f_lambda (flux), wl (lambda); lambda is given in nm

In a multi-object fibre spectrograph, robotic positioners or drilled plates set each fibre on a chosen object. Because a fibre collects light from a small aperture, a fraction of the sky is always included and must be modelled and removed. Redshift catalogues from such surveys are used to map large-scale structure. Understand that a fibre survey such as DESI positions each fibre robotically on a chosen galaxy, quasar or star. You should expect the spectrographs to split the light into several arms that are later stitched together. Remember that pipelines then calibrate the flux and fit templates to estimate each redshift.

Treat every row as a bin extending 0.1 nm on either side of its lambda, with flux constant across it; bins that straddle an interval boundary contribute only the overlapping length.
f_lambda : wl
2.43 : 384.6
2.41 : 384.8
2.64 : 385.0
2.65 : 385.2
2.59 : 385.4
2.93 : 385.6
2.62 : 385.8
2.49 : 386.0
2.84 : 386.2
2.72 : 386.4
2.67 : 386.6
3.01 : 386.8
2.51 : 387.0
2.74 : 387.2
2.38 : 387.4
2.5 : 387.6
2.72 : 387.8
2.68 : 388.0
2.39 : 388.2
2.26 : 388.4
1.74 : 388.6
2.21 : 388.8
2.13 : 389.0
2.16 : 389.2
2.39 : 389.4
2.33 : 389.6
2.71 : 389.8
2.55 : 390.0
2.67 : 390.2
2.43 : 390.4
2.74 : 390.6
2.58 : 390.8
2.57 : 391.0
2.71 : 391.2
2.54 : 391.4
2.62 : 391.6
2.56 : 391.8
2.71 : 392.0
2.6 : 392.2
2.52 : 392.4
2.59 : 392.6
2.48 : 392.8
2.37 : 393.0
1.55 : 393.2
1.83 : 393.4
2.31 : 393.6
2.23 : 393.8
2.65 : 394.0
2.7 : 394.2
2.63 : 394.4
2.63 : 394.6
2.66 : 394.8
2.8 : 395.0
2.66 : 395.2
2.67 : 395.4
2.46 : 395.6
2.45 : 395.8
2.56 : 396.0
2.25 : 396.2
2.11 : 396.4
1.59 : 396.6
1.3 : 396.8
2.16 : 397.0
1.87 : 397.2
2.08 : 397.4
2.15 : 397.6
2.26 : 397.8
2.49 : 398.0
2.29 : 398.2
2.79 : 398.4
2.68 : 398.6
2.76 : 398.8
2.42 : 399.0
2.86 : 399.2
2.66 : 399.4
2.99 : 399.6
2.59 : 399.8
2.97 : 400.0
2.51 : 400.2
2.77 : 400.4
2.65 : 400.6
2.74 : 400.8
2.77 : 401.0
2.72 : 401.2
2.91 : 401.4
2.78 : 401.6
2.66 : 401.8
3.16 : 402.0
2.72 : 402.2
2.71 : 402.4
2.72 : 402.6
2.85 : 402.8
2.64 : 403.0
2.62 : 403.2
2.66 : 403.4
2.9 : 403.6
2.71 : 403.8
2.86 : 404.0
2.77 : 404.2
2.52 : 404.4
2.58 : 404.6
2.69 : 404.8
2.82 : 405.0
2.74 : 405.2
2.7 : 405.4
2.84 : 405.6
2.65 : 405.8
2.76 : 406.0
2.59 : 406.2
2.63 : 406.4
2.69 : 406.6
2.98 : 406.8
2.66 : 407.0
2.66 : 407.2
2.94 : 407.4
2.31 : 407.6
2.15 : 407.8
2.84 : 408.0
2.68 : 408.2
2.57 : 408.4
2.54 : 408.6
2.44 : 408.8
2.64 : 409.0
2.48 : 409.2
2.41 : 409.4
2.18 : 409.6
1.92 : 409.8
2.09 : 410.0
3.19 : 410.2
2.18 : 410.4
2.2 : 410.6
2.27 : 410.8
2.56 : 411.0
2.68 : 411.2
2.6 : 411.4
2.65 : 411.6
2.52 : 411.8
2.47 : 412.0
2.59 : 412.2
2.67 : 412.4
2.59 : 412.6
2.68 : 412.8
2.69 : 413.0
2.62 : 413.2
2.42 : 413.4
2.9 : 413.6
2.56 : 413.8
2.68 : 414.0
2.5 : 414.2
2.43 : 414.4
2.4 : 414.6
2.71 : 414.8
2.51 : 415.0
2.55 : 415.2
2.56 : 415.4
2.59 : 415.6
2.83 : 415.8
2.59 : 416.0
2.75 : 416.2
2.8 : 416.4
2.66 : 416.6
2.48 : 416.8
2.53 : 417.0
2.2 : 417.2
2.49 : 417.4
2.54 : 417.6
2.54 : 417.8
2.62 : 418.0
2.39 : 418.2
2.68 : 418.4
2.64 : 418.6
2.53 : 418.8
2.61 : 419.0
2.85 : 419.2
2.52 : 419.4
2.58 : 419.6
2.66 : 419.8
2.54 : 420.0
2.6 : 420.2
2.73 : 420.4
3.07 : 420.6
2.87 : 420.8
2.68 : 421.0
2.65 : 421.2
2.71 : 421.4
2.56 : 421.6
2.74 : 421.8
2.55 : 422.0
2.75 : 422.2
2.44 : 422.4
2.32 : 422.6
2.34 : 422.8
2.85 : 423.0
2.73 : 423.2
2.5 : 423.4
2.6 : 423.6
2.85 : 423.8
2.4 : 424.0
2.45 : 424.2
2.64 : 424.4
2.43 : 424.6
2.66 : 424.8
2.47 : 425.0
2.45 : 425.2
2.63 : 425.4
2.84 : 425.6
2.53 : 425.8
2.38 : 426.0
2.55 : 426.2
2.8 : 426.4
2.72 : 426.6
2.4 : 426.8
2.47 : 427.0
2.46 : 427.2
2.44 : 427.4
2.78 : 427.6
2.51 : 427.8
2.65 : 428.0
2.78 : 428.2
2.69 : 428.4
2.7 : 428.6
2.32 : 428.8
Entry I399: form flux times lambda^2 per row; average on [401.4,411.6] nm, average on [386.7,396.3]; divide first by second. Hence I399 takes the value 1.14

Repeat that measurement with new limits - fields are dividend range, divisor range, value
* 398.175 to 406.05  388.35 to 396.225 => 1.17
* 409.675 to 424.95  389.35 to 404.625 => 1.12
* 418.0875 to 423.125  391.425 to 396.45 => 1.22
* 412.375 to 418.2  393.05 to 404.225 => 1.11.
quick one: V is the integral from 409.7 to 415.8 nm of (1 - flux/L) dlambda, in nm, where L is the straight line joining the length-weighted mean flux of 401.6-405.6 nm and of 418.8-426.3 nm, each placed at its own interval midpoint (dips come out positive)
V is 0.32 nm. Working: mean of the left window 2.74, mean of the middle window 2.54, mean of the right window 2.61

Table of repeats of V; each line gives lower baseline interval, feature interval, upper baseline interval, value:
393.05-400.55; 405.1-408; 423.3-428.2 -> -0.24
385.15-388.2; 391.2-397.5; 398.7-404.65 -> 0.78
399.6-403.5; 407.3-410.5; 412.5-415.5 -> 0.22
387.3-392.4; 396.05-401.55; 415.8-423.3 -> 0.13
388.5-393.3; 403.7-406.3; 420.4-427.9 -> -0.21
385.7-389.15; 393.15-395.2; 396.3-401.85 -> 0.05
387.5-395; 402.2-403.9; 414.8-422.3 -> -0.13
